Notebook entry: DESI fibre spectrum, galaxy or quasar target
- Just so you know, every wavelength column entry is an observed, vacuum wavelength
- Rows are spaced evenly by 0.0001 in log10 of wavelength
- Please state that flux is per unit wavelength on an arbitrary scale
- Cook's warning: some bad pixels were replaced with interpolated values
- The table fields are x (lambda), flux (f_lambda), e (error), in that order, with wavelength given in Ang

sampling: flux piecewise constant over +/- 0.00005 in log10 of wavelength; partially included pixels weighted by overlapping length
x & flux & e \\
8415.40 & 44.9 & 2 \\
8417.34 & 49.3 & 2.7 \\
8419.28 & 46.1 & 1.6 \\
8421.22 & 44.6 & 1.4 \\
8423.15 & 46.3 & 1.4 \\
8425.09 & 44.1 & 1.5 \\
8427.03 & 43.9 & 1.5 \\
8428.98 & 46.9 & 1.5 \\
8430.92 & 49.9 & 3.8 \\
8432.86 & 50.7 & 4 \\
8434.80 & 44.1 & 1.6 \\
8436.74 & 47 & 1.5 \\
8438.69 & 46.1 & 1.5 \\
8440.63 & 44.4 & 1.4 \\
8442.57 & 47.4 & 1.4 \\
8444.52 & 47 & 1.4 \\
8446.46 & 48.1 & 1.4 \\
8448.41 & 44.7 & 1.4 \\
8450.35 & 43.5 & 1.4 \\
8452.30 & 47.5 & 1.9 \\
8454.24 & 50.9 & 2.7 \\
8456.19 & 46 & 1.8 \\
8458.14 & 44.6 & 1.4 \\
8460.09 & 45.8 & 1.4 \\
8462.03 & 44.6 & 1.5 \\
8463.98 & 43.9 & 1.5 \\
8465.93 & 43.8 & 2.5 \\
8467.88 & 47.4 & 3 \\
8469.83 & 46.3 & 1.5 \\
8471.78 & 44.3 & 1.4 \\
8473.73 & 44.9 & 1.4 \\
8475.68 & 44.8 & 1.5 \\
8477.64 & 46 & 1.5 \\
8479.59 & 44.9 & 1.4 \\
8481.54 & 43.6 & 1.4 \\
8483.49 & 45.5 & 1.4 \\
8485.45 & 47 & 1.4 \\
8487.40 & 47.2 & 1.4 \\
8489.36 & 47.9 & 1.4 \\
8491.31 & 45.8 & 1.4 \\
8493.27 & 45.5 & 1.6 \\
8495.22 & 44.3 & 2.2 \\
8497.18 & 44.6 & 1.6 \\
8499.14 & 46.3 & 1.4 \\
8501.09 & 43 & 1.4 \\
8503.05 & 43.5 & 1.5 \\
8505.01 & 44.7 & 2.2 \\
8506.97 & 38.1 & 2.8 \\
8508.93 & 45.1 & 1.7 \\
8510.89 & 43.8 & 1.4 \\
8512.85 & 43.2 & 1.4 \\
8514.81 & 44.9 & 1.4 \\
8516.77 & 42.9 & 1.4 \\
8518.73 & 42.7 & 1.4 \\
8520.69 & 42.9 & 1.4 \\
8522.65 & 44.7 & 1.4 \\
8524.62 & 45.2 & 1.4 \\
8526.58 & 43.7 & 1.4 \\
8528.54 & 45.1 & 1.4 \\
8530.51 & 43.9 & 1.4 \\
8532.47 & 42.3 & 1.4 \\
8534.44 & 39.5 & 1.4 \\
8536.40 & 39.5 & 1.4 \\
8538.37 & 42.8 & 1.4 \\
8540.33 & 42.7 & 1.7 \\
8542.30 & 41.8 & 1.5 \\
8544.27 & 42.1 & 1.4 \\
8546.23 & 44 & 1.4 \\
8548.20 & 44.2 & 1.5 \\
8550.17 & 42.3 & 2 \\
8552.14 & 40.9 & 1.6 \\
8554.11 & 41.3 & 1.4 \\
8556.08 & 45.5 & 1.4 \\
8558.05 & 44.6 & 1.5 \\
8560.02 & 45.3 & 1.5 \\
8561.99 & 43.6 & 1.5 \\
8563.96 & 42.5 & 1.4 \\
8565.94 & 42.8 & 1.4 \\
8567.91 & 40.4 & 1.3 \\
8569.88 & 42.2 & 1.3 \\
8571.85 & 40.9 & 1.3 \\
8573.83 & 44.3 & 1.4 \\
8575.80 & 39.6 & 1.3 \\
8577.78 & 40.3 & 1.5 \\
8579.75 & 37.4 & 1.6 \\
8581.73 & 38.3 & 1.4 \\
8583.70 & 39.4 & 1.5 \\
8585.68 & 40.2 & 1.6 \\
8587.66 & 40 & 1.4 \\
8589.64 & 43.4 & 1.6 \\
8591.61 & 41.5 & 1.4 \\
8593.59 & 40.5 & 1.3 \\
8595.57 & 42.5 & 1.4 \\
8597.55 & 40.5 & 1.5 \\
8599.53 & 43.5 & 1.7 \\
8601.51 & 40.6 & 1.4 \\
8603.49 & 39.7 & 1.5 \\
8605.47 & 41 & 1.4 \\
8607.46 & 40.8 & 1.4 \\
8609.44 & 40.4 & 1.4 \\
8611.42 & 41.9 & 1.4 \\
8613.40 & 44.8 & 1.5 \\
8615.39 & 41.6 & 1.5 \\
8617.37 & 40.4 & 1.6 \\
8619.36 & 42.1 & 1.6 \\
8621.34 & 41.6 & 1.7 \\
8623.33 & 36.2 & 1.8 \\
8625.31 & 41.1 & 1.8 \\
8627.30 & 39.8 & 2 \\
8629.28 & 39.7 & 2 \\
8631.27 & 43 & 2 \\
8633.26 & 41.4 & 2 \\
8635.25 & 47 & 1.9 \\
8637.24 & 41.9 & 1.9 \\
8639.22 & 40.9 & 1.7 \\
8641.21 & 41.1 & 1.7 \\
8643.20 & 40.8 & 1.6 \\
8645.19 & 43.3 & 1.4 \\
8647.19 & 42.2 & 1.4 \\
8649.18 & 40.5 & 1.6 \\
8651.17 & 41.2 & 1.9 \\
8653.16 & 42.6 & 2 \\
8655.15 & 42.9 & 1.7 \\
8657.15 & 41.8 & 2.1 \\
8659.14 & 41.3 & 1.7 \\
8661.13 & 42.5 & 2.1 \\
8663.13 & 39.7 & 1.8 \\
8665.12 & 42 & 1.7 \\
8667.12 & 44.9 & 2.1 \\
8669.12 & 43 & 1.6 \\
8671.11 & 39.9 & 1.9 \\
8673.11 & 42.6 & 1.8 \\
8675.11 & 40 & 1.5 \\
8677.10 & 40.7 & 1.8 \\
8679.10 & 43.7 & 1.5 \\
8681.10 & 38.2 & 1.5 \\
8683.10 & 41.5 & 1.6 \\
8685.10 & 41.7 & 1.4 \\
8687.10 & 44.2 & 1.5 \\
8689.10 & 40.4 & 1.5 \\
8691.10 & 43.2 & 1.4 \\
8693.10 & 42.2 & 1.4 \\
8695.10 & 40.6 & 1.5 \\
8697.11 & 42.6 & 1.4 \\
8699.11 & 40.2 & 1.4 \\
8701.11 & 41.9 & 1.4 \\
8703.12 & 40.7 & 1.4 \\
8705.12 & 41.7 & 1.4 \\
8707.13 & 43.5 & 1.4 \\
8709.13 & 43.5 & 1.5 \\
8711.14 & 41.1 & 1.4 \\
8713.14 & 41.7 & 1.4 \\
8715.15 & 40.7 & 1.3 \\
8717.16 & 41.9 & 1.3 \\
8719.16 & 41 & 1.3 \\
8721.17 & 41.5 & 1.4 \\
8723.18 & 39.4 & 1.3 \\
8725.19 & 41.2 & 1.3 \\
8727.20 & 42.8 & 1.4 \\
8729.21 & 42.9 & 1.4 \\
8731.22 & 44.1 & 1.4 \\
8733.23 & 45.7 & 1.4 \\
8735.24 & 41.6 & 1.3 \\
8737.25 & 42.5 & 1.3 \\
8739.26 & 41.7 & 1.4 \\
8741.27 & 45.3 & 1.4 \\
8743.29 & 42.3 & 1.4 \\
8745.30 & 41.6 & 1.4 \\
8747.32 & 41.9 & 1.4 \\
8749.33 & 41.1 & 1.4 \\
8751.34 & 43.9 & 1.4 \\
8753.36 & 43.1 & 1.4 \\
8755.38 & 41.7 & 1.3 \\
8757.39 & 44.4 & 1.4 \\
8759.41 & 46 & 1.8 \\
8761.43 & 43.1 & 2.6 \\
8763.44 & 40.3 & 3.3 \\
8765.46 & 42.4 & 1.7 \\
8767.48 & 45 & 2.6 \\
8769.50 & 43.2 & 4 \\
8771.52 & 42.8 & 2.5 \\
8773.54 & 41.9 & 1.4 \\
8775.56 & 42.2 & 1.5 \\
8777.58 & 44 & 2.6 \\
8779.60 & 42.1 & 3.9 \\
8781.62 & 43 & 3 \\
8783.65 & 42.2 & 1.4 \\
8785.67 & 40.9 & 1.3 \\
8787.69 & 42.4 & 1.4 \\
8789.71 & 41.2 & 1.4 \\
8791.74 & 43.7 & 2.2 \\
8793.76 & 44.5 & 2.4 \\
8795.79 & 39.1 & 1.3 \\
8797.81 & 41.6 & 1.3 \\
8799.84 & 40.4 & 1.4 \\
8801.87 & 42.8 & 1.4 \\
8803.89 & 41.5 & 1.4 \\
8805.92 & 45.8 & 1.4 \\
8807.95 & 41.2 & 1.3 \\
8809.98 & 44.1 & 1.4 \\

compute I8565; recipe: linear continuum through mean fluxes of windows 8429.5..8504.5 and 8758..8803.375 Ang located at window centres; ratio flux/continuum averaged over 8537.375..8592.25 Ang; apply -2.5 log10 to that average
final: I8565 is 0.07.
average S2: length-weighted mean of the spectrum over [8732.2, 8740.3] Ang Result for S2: 42.9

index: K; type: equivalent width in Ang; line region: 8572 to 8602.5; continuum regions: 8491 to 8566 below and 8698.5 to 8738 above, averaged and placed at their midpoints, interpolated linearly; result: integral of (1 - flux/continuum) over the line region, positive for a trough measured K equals 1.5 Ang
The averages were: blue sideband 43.4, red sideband 42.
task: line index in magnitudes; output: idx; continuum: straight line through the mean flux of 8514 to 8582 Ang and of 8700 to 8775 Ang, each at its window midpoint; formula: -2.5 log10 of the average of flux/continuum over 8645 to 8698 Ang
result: 0.018 mag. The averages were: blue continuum 42.5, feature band 41.8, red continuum 42.5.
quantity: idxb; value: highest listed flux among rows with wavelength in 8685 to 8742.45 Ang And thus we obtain 45.7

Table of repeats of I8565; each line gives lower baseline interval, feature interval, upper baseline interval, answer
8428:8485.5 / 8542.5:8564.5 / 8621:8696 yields 0.02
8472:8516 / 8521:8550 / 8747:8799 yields 0.04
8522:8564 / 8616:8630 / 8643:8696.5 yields 0.05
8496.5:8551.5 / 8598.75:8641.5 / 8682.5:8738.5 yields 0.03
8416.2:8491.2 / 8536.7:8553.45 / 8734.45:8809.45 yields 0.07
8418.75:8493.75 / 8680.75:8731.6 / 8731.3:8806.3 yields 0.04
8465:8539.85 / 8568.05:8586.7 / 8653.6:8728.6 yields 0.08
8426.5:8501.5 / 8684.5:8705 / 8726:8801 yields 0.04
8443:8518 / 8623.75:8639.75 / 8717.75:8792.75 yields 0.05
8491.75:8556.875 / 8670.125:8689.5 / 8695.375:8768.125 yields 0.03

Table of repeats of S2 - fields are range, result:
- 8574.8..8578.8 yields 40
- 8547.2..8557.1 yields 42.8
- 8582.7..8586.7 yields 39.8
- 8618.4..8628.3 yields 40.2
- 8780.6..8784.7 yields 42.5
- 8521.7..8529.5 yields 44.7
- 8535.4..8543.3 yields 41.7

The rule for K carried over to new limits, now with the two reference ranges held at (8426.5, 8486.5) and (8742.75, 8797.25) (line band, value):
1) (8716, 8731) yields 0.5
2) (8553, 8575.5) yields 1.0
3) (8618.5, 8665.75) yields 2.6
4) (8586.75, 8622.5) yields 2.4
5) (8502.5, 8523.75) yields 1.0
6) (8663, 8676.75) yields 0.6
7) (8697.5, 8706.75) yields 0.4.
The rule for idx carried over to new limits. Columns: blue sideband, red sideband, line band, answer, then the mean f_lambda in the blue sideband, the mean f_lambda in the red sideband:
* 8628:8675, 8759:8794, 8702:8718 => 0.013 mag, 42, 42.7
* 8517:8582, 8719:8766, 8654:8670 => 0.007 mag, 42.5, 42.6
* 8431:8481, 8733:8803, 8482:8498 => -0.007 mag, 46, 42.6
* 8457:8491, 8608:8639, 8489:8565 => 0.015 mag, 45.5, 41.5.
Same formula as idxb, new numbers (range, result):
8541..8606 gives 45.5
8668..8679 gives 43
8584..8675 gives 47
